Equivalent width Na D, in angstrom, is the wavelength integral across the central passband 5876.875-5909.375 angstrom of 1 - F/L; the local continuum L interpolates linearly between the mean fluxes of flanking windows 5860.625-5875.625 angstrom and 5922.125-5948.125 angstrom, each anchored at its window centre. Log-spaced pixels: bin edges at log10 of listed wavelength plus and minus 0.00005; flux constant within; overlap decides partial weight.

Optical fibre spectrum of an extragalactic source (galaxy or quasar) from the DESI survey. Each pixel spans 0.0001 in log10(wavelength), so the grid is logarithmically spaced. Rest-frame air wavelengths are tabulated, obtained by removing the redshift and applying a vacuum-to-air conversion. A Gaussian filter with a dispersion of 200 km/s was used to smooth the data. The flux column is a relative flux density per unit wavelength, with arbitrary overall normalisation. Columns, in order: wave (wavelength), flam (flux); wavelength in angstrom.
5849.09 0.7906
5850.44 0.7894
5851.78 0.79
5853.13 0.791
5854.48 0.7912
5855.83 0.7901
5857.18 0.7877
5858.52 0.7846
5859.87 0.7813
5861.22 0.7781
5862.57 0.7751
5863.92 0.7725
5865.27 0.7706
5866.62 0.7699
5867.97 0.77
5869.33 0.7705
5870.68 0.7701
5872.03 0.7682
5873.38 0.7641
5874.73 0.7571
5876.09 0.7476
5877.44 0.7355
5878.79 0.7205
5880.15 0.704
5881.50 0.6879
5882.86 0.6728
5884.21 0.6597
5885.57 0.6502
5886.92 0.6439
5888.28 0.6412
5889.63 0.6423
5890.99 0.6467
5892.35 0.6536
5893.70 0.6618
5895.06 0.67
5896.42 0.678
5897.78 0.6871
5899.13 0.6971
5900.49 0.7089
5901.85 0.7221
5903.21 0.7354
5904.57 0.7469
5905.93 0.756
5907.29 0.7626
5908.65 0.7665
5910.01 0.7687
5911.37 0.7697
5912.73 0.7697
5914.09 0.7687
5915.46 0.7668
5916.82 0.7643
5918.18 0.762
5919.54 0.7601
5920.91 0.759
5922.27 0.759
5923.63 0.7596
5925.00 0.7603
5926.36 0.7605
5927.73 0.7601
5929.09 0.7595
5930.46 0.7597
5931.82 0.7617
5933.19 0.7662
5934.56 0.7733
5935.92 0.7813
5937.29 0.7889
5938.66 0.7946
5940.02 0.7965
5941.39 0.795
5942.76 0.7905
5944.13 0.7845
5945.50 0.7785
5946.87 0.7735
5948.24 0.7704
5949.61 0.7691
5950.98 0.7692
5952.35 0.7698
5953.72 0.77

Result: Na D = 3.3 angstrom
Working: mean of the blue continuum 0.769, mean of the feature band 0.694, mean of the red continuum 0.774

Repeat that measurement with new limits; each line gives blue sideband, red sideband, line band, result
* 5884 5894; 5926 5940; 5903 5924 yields -1.3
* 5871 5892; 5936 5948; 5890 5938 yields 0.2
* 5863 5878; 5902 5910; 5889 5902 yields 1.4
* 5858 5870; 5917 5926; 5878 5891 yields 1.7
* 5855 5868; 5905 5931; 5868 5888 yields 1.4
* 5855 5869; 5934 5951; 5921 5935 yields 0.4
